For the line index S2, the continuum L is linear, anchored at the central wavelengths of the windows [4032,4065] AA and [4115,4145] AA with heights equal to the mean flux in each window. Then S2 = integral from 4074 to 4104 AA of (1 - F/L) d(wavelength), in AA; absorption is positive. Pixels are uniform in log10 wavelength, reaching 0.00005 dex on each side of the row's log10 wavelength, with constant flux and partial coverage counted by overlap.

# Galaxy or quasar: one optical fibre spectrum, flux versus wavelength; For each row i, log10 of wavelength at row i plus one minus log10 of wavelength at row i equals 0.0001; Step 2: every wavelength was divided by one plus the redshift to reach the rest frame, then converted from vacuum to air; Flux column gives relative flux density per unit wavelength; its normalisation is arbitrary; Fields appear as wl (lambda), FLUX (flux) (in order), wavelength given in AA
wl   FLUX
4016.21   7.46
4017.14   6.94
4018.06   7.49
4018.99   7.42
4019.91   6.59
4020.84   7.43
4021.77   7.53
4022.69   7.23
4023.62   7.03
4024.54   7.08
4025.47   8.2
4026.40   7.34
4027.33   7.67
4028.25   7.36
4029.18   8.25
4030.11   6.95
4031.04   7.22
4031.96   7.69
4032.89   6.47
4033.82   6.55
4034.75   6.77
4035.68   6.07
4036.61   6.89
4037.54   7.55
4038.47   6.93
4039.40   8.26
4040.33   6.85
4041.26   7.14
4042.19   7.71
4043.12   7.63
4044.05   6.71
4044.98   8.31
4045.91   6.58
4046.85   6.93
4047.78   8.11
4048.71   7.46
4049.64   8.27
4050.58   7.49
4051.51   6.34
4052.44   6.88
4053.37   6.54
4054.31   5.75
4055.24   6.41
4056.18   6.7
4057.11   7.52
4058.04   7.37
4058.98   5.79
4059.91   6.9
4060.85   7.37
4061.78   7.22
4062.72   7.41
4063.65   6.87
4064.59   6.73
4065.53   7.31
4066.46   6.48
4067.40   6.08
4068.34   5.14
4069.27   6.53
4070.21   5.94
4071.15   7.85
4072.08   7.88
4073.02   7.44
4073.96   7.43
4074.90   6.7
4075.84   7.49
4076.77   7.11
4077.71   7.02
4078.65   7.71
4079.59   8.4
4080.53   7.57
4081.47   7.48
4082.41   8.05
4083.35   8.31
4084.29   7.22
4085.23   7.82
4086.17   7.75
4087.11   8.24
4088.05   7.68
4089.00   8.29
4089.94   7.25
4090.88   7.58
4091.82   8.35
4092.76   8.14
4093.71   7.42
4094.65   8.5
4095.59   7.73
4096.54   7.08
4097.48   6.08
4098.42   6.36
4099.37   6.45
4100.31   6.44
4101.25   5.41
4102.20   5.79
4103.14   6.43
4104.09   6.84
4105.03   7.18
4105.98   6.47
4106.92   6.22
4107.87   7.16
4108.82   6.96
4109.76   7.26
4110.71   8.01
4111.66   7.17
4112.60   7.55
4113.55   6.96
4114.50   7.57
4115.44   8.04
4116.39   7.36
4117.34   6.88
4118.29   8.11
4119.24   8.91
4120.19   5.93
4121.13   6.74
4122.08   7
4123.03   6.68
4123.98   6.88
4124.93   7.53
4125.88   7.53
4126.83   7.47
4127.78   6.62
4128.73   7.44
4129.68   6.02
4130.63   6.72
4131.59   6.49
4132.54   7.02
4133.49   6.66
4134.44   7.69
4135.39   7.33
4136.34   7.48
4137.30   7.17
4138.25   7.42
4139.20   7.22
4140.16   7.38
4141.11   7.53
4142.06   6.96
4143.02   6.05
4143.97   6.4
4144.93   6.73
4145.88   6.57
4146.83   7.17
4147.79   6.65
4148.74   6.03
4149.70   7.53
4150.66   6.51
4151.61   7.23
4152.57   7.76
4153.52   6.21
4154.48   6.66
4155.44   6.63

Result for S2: -1.1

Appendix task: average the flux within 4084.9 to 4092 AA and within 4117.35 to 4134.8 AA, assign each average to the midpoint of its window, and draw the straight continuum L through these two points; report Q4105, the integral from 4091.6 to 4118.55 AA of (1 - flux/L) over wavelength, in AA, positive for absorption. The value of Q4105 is 1.5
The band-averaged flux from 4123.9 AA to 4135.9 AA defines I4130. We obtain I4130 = 7.04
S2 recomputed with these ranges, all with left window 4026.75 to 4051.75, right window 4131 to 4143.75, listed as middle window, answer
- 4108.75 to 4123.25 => -0.4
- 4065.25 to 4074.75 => 0.6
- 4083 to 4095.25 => -1.2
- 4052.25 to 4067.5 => 0.9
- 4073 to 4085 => -0.6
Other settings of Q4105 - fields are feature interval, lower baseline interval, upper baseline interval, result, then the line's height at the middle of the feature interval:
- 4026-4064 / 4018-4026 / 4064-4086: 0.8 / 7.27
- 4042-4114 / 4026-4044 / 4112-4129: 1.0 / 7.25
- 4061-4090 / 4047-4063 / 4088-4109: -1.2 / 7.02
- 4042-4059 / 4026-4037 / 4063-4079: -0.2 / 7.02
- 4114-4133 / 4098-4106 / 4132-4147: -1.1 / 6.76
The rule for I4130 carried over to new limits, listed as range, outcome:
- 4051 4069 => 6.68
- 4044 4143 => 7.15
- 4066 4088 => 7.3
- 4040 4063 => 7.09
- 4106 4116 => 7.26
